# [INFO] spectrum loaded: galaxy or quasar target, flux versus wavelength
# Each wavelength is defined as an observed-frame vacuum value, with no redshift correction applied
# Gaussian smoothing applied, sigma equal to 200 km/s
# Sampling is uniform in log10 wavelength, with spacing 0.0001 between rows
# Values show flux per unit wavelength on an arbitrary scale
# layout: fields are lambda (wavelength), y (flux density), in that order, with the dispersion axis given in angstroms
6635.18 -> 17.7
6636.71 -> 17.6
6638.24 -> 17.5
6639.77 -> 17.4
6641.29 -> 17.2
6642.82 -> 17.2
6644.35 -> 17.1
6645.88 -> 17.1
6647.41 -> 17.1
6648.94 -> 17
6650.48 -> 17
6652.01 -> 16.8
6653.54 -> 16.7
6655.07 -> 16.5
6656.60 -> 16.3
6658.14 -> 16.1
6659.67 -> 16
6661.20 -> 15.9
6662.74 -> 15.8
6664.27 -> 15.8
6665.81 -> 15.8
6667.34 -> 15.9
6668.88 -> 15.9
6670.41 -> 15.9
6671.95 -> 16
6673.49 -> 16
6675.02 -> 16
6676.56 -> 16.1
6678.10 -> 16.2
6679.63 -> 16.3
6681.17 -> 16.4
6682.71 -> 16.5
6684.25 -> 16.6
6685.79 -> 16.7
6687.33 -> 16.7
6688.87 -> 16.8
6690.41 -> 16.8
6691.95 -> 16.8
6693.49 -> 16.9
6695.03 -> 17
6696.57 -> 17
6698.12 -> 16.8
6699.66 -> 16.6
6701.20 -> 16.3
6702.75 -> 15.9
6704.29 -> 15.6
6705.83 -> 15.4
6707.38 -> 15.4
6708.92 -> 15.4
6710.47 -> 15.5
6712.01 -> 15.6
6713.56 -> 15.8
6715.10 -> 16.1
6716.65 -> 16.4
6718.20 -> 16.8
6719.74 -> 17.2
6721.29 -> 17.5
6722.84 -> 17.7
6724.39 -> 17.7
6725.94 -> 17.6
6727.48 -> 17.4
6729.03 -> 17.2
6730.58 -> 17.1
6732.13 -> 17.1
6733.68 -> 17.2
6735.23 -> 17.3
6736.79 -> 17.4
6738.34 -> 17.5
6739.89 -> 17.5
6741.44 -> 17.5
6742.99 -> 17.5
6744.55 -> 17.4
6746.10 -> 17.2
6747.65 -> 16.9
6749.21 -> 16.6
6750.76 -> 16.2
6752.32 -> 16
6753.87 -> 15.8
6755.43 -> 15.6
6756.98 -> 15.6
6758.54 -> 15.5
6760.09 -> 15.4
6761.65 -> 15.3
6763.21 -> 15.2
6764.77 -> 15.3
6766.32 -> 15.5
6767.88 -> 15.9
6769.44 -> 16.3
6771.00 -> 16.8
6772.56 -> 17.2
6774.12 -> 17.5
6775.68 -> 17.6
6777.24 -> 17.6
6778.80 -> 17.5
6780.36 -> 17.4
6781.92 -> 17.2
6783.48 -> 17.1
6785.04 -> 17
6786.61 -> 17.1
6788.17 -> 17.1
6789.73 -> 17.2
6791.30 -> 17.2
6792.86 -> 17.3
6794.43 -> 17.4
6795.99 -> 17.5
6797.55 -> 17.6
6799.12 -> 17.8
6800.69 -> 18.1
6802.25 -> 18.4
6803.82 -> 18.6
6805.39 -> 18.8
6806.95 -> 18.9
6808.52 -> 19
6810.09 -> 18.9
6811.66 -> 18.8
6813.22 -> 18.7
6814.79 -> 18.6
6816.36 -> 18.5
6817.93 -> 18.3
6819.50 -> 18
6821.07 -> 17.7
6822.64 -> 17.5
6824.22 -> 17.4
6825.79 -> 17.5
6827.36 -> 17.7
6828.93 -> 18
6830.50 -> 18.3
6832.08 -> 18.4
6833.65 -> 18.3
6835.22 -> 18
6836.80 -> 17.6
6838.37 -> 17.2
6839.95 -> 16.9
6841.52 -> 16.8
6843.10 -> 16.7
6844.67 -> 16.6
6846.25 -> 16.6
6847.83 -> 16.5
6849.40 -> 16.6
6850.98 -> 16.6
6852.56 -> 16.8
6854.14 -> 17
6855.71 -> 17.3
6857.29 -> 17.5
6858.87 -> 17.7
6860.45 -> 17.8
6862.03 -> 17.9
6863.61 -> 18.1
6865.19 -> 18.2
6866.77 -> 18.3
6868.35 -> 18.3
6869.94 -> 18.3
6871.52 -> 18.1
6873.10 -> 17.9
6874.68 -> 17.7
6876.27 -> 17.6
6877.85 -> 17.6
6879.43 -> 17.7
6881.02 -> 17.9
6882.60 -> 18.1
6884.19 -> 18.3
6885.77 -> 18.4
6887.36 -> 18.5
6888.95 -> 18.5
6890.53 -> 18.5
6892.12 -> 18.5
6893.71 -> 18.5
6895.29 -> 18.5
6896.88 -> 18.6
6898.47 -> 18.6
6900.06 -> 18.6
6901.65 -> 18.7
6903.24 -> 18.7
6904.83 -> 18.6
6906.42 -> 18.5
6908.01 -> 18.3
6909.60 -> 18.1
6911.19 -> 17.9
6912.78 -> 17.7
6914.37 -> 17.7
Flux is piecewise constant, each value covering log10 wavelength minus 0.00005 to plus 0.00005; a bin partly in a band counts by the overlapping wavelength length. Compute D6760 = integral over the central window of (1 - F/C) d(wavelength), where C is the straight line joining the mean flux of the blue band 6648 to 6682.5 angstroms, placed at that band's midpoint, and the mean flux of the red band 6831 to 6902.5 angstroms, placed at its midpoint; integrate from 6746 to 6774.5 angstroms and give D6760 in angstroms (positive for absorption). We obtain 1.5 angstroms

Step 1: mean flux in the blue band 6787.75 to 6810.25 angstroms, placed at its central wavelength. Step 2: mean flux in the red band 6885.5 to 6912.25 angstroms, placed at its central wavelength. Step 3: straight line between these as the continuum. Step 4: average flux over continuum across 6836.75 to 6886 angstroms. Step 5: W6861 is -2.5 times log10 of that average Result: 0.05 mag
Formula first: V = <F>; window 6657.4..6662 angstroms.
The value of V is 16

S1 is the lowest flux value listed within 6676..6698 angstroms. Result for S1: 16.1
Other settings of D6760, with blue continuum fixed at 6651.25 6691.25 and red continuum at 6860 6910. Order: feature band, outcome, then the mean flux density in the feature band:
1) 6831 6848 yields 0.5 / 17.3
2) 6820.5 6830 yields 0.0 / 17.7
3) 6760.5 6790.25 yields 0.9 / 16.7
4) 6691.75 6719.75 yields 0.6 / 16.2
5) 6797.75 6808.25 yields -0.6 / 18.4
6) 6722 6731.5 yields -0.4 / 17.4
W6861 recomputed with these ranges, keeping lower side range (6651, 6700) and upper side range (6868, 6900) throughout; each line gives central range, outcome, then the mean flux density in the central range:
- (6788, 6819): -0.04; 18.2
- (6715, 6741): -0.03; 17.2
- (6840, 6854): 0.08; 16.7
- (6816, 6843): 0.00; 17.7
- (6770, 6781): -0.01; 17.3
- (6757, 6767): 0.12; 15.4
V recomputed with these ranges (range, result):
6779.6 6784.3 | 17.3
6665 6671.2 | 15.9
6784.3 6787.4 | 17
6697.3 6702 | 16.5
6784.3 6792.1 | 17.1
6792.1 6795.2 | 17.3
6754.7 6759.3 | 15.6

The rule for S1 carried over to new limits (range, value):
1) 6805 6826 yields 17.4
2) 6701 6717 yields 15.4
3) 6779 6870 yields 16.5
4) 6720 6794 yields 15.2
